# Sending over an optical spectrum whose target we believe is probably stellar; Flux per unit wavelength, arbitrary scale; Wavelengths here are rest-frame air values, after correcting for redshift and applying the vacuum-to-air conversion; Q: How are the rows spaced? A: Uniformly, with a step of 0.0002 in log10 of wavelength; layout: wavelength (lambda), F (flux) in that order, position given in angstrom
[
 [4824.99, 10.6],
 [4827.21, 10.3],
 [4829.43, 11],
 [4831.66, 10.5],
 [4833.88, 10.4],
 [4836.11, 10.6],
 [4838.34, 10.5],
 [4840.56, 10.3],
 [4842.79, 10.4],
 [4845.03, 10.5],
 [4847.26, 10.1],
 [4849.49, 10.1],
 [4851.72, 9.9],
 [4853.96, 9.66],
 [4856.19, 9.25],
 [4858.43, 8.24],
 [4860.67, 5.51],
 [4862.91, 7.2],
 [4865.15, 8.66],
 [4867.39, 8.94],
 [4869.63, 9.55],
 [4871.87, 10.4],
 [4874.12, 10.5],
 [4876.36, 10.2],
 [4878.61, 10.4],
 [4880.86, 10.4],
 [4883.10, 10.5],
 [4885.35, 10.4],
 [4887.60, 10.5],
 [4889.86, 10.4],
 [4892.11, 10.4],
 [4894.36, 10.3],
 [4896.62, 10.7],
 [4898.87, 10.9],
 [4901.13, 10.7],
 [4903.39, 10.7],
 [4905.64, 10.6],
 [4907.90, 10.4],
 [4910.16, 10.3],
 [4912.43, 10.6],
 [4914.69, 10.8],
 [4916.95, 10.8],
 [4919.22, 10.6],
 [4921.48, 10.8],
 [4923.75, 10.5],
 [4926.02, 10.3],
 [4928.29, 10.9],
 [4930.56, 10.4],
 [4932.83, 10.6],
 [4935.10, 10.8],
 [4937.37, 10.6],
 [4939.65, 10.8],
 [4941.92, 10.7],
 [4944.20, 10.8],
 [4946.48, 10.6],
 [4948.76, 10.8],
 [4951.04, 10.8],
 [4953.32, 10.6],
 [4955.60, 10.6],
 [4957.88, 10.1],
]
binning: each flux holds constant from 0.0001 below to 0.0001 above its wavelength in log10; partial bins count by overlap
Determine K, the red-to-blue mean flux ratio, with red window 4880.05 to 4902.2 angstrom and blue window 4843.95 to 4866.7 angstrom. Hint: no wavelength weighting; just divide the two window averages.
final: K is 1.18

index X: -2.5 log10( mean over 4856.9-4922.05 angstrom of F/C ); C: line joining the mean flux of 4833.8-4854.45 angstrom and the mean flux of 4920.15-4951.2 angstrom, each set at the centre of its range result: 0.05 mag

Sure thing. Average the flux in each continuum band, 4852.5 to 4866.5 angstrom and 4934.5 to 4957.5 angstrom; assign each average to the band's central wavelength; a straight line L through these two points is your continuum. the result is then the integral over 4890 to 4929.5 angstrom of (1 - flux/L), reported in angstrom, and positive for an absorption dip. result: -4.1 angstrom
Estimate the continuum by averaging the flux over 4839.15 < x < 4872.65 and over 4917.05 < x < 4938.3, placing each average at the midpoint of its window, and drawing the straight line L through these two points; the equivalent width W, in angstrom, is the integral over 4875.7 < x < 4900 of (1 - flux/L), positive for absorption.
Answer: -1.5 angstrom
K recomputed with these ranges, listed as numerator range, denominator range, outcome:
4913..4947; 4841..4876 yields 1.15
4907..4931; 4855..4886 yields 1.14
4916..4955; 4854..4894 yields 1.12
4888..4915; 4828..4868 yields 1.10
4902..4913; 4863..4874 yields 1.13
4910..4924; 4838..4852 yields 1.04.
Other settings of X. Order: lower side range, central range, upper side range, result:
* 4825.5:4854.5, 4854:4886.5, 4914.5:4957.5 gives 0.12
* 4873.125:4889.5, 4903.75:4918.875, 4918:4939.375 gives -0.01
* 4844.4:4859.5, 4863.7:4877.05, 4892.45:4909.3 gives 0.04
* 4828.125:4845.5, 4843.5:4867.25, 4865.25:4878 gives 0.14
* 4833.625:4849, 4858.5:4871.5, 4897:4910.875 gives 0.27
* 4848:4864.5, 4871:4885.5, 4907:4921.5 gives -0.12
